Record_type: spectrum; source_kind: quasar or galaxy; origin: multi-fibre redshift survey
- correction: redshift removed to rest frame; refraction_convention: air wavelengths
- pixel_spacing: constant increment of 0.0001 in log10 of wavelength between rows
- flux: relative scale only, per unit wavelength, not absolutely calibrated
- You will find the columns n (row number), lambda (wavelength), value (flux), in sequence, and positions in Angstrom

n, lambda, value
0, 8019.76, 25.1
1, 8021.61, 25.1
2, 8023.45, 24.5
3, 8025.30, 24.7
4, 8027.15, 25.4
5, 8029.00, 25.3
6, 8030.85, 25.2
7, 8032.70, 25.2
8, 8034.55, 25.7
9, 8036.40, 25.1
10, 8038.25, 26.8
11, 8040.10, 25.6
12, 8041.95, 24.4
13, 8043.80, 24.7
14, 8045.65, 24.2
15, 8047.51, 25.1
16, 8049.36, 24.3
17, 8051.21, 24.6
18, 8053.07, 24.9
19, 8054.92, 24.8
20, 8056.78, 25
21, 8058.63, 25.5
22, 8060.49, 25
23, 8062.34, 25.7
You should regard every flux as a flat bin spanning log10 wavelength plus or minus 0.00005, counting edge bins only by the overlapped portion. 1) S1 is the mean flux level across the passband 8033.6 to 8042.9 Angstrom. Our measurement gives 25.5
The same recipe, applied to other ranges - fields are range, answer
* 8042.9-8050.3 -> 24.6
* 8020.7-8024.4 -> 24.8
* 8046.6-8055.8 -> 24.8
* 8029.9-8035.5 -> 25.4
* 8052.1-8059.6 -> 25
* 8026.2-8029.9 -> 25.3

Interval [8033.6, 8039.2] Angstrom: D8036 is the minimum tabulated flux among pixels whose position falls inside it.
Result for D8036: 25.1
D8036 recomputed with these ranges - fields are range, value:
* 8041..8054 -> 24.2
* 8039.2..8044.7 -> 24.4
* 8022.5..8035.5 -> 24.5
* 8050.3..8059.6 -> 24.6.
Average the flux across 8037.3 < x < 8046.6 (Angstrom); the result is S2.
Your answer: 25.1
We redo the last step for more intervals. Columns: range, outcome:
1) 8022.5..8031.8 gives 25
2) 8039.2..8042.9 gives 25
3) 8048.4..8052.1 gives 24.5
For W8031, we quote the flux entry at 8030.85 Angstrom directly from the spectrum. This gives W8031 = 25.2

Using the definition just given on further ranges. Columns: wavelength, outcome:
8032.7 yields 25.2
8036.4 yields 25.1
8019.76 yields 25.1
